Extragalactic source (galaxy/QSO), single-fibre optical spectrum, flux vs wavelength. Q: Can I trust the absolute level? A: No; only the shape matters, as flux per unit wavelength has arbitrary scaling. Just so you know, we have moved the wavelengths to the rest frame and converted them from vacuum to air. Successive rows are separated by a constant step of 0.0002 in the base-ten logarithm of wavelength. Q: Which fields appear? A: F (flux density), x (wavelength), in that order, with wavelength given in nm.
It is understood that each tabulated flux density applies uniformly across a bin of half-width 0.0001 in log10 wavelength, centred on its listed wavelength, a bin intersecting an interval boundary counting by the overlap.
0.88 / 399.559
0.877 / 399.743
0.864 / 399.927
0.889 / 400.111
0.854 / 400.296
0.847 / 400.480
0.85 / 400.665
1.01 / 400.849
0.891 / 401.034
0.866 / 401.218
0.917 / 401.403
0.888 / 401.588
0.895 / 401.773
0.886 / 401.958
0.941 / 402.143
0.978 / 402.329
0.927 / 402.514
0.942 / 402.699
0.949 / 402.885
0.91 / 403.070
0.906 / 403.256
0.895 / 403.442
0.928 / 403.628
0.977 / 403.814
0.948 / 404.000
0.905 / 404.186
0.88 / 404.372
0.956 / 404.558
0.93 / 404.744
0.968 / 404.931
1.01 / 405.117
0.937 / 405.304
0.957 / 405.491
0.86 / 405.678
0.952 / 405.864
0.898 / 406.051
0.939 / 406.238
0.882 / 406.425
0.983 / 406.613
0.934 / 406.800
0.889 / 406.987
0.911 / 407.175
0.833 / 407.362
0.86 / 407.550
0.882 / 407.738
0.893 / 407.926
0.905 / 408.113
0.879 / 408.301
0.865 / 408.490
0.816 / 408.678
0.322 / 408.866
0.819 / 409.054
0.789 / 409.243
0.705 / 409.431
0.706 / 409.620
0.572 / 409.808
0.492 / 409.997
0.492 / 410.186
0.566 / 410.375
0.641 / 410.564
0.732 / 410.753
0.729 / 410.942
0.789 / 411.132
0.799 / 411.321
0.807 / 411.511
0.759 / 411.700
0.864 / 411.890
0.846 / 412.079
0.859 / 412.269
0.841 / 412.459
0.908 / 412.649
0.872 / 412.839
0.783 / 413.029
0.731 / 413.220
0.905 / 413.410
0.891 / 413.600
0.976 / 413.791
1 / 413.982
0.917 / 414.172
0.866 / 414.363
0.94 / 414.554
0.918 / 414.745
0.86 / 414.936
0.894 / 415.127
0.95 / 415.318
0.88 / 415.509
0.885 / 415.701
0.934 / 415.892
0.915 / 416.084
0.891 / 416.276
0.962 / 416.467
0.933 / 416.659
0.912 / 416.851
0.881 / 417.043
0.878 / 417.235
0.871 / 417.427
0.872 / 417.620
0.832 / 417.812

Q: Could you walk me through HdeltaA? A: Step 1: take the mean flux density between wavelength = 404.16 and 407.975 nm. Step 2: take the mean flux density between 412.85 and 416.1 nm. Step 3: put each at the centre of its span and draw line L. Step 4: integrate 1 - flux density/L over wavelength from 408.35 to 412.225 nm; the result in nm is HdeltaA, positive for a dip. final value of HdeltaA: 0.84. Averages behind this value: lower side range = 0.918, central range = 0.71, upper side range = 0.896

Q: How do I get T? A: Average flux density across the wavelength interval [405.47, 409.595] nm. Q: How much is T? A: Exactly 0.849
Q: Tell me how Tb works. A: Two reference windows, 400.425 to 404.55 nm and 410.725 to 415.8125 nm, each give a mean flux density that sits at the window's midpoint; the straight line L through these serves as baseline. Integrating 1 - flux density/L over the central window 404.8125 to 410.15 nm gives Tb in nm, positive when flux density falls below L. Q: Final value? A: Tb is 0.35 nm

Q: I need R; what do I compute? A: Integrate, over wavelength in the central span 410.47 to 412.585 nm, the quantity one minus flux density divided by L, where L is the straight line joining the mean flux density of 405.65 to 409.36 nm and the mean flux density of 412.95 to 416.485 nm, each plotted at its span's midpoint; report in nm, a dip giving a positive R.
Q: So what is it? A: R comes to 0.22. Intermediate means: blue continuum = 0.855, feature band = 0.79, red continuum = 0.899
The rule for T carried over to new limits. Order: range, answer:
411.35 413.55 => 0.834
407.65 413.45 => 0.759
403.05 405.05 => 0.929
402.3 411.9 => 0.838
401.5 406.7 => 0.929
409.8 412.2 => 0.706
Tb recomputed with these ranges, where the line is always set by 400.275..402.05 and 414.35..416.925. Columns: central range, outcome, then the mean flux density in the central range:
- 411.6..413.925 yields 0.13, 0.855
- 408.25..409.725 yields 0.28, 0.732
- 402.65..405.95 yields -0.14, 0.934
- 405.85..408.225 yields -0.01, 0.903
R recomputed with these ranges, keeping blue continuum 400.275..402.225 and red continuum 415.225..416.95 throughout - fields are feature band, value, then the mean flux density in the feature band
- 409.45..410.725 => 0.44 nm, 0.594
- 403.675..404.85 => -0.04 nm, 0.933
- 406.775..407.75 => 0.03 nm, 0.881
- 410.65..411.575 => 0.14 nm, 0.768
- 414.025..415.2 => 0.02 nm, 0.904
